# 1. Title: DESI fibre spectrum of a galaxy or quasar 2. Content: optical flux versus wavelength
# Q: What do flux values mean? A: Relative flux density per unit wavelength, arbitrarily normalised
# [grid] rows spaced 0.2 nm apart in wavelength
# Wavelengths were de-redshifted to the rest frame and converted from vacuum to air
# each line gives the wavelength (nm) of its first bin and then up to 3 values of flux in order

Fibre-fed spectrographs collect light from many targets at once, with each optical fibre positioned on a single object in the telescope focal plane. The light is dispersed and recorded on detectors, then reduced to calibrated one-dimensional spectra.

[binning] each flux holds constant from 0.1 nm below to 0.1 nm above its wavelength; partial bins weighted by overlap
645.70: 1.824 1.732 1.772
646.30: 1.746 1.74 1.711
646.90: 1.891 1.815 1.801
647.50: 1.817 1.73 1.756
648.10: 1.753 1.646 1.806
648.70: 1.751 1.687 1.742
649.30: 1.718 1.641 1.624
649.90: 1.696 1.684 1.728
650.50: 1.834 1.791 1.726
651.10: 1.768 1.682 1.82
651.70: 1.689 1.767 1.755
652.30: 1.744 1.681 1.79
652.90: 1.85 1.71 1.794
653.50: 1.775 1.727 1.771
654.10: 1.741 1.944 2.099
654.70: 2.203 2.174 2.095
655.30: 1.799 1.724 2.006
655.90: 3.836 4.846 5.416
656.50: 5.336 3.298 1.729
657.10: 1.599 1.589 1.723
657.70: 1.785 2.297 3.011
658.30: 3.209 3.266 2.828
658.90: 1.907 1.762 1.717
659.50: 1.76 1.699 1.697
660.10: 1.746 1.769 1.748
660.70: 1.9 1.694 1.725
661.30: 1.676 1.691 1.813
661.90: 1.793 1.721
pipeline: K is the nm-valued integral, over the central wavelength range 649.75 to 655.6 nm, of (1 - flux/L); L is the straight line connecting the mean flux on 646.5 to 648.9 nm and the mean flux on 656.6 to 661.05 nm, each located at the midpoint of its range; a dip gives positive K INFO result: 0.29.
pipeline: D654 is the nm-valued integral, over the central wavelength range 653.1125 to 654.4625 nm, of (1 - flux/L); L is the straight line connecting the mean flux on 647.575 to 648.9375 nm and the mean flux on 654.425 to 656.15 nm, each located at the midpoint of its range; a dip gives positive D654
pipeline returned 0.30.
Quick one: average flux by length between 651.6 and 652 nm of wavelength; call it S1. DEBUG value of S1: 1.73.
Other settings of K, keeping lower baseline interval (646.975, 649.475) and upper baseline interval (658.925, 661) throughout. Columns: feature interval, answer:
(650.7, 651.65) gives 0.00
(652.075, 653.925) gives -0.01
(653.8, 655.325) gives -0.20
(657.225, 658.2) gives -0.19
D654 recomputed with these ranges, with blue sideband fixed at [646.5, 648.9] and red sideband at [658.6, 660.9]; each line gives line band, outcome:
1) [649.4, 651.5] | 0.08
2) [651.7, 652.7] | 0.04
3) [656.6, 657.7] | -0.08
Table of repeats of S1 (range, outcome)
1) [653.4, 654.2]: 1.75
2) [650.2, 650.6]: 1.78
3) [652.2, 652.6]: 1.71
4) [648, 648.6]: 1.74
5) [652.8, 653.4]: 1.78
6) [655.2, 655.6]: 1.76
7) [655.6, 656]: 2.92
